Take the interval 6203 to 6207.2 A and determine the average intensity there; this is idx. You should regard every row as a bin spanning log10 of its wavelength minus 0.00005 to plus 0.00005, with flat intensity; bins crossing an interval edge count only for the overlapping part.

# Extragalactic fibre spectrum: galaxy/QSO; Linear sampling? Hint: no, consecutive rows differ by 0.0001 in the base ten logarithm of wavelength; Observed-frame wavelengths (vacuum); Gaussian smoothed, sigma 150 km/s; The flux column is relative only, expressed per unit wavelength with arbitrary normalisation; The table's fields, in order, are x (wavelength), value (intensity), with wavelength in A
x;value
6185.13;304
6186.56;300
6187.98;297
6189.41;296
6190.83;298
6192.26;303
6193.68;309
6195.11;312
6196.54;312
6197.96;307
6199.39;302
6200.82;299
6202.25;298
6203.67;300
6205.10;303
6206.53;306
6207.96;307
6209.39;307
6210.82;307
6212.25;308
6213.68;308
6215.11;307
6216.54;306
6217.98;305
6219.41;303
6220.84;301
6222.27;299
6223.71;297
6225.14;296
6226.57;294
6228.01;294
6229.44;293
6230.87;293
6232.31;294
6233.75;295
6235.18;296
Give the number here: 303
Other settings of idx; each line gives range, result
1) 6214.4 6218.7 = 306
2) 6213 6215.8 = 308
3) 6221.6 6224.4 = 297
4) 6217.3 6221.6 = 303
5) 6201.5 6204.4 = 300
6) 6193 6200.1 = 308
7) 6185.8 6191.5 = 298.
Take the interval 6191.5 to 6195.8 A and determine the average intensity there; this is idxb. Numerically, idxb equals 308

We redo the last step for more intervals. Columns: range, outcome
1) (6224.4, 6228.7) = 295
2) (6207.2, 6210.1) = 307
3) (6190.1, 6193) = 301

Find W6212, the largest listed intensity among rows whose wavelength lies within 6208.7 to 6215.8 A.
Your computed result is 308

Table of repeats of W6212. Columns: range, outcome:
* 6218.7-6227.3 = 303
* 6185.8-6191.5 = 300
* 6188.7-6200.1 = 312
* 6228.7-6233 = 294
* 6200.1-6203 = 299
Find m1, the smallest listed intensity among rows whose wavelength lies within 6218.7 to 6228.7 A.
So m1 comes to 294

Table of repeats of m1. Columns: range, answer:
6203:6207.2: 300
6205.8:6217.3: 306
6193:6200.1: 302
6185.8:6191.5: 296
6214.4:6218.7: 305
